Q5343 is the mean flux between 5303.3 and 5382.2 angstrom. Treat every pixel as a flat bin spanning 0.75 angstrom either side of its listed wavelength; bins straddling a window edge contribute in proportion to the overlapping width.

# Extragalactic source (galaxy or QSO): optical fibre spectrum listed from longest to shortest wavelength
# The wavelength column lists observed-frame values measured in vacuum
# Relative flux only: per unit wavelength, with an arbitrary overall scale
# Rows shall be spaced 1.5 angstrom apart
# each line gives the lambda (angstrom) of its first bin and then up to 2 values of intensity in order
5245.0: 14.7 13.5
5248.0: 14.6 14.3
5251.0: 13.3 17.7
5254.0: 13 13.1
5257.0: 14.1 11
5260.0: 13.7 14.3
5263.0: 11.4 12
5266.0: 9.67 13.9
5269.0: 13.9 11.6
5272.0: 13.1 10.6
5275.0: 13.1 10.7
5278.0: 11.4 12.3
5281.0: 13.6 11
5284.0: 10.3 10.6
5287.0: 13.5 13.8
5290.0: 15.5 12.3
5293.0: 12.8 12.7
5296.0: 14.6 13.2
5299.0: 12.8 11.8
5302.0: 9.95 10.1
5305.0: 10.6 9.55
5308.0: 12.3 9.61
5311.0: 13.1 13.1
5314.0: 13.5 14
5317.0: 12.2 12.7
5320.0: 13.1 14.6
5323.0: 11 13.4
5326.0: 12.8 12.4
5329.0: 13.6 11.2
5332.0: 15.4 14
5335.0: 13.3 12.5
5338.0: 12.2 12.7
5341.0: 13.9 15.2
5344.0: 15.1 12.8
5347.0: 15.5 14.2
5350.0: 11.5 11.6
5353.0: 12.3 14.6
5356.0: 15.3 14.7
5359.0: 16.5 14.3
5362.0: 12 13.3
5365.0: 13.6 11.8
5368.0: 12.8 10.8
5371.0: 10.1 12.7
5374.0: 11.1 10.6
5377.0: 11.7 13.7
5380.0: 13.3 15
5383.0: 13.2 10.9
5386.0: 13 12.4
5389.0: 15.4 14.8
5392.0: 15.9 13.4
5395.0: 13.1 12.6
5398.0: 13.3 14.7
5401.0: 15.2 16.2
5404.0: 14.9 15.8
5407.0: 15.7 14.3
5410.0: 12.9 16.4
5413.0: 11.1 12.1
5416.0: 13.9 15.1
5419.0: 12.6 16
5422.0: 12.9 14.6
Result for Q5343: 12.9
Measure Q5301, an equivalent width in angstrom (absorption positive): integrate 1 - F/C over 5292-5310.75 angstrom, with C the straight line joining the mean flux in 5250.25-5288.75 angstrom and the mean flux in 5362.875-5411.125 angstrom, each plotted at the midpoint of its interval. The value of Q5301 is 1.6 angstrom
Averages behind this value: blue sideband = 12.5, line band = 11.7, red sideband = 13.4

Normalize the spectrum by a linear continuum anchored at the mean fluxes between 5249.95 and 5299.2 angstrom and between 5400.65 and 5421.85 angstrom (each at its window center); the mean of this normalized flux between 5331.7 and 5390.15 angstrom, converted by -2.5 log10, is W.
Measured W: 0.05 mag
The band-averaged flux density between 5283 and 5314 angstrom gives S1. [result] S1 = 12.1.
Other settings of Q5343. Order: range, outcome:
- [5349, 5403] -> 13.3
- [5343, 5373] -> 13.3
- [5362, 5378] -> 11.9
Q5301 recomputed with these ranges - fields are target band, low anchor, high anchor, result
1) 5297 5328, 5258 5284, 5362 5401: 0.7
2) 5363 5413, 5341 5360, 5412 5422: 1.1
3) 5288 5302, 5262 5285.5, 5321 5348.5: -0.8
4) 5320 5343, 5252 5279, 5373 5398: -0.5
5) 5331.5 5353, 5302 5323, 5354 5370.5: -0.9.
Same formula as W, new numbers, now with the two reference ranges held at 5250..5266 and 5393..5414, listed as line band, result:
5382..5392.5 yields 0.04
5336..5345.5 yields 0.02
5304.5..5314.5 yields 0.16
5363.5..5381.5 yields 0.15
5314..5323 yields 0.04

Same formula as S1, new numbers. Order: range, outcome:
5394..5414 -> 14.3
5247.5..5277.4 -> 12.9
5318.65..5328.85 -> 12.9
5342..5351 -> 13.9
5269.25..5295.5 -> 12.3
